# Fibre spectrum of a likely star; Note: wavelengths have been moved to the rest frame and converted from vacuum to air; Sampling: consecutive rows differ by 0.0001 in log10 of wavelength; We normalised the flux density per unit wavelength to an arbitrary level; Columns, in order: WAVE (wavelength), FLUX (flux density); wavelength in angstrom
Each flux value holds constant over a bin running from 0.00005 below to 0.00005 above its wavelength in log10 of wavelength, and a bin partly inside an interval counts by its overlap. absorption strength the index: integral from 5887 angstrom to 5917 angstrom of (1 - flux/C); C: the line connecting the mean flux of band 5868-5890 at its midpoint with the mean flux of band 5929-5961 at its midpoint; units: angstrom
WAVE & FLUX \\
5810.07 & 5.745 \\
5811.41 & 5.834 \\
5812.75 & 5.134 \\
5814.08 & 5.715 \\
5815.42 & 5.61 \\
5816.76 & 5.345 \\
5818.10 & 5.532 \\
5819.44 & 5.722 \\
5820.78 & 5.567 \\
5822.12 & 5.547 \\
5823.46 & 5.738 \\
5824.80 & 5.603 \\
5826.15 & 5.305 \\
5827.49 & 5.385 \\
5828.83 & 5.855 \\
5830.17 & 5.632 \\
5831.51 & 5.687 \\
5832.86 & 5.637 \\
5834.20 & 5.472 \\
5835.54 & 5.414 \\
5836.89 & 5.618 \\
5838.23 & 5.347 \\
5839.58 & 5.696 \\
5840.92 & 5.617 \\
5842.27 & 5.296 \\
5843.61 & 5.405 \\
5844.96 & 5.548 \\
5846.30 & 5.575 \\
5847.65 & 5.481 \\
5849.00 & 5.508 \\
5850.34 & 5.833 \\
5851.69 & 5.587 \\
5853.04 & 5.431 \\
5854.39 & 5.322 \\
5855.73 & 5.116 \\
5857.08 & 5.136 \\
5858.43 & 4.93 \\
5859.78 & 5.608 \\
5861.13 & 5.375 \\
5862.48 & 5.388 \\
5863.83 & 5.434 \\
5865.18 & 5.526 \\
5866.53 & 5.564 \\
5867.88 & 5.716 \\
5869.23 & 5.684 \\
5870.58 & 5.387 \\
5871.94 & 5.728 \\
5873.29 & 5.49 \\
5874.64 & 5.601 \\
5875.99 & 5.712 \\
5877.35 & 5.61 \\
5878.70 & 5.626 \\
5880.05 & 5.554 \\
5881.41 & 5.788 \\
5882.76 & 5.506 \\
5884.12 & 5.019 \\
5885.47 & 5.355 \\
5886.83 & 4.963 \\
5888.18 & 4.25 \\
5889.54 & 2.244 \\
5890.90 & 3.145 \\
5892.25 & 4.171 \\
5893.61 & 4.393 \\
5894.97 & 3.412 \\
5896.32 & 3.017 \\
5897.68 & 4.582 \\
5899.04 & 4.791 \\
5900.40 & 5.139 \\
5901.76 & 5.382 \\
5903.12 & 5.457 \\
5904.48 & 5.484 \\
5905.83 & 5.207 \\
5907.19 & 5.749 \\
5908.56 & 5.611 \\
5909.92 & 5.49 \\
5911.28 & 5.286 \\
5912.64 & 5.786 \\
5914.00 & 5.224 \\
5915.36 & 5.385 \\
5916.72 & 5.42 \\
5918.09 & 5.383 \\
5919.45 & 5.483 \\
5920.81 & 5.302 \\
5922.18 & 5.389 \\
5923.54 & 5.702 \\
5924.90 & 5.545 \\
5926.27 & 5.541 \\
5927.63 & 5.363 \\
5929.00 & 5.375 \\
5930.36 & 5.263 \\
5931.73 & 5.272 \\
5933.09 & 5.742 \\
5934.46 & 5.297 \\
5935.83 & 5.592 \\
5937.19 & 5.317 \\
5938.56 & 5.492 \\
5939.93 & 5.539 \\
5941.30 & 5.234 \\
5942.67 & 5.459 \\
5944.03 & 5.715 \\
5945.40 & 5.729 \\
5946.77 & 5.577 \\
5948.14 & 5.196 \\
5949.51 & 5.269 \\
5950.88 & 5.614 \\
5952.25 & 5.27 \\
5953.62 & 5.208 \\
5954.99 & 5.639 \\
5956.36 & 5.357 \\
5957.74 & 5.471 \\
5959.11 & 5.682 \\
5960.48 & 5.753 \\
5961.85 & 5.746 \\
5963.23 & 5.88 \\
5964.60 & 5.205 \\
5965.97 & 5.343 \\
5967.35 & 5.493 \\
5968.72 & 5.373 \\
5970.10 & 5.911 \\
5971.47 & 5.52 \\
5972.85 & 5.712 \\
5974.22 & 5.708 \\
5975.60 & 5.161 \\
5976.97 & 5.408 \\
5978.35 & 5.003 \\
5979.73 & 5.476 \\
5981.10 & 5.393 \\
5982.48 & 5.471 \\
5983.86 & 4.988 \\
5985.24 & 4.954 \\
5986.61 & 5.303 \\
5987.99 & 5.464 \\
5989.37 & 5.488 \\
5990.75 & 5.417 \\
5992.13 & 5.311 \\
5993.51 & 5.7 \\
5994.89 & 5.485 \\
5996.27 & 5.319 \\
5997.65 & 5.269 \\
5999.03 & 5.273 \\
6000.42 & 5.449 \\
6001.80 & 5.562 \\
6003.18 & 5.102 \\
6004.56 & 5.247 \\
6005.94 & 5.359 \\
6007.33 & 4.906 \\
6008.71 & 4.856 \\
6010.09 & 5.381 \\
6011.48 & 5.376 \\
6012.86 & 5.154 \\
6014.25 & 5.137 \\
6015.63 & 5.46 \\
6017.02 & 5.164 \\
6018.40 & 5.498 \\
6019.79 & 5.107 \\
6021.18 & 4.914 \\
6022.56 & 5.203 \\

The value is 3.3 angstrom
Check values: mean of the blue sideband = 5.26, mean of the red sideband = 5.46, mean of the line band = 4.75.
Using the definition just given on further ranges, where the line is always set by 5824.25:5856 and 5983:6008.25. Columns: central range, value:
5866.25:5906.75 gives 3.67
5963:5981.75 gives -0.42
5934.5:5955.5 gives -0.29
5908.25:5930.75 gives -0.13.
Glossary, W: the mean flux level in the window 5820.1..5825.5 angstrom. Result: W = 5.61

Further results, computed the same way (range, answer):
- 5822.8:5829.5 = 5.57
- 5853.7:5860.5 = 5.23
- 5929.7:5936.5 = 5.43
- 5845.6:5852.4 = 5.6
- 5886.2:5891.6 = 3.64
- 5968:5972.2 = 5.6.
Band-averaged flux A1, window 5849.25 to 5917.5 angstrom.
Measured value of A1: 5.15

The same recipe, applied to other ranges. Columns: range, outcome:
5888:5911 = 4.58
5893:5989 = 5.35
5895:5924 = 5.21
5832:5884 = 5.5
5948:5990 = 5.44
